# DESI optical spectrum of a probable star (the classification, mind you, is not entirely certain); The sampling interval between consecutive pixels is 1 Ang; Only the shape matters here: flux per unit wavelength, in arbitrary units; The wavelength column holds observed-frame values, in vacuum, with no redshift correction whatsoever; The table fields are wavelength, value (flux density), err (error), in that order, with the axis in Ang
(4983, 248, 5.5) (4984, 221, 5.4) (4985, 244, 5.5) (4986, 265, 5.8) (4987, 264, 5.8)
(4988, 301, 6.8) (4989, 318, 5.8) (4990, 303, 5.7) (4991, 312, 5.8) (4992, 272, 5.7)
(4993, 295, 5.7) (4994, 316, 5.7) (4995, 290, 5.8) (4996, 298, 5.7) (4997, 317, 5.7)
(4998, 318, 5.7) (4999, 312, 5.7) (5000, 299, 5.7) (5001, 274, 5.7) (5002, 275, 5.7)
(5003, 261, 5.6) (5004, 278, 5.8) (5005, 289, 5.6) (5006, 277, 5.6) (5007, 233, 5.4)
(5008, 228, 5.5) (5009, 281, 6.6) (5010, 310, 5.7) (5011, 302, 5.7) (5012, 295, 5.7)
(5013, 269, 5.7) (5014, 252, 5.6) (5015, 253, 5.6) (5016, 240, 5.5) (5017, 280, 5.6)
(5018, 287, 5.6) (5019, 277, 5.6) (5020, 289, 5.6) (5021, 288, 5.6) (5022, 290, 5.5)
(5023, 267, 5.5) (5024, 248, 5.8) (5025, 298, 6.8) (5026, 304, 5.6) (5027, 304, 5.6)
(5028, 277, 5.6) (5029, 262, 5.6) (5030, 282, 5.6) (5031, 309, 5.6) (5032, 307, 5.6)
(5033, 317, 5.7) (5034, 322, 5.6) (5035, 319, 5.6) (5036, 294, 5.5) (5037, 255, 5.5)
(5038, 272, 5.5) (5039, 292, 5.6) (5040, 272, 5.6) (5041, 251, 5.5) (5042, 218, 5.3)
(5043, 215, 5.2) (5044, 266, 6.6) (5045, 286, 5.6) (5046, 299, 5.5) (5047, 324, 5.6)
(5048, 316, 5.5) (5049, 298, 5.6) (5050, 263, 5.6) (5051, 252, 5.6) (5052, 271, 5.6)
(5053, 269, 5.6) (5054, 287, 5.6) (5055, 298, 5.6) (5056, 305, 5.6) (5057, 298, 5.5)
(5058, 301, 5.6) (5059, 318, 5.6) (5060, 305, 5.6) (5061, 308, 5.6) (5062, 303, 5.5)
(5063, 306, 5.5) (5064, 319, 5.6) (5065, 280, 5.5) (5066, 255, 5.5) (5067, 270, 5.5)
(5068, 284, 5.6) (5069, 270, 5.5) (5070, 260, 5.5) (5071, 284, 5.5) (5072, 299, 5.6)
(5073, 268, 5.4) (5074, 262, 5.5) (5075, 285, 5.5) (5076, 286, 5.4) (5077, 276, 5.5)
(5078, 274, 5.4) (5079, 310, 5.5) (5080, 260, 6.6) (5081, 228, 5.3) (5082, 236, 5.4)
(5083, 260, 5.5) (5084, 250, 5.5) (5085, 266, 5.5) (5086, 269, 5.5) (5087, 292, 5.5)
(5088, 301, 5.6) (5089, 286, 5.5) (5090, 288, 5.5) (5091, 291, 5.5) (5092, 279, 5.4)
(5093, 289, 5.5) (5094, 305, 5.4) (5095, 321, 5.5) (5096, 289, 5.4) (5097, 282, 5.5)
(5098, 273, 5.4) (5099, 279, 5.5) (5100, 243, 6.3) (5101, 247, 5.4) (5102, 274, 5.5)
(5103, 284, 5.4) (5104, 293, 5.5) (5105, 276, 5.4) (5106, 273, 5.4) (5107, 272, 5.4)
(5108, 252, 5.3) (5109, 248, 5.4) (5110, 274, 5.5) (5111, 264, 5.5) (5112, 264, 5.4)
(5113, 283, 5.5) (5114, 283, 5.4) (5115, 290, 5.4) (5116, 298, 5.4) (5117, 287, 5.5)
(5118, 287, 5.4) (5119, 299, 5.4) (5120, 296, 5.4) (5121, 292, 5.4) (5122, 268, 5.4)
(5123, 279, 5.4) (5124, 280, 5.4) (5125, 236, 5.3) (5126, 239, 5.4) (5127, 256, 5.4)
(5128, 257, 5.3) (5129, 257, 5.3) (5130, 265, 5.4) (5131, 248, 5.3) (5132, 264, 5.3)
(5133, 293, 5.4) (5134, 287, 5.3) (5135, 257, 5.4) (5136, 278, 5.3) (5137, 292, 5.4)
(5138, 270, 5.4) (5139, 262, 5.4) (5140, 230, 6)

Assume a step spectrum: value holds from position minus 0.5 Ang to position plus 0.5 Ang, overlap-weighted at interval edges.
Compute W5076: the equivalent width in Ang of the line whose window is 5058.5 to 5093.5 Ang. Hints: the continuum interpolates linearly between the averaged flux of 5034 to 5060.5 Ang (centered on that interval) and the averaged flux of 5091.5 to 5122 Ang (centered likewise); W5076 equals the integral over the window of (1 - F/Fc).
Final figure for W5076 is 0.1 Ang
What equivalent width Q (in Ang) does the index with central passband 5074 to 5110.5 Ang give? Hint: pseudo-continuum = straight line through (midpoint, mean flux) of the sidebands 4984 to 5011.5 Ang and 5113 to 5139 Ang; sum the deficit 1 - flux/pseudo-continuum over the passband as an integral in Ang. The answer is 0.26 Ang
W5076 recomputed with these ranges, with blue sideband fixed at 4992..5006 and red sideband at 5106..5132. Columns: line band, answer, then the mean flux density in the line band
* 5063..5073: 0.0 Ang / 281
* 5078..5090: 0.3 Ang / 270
